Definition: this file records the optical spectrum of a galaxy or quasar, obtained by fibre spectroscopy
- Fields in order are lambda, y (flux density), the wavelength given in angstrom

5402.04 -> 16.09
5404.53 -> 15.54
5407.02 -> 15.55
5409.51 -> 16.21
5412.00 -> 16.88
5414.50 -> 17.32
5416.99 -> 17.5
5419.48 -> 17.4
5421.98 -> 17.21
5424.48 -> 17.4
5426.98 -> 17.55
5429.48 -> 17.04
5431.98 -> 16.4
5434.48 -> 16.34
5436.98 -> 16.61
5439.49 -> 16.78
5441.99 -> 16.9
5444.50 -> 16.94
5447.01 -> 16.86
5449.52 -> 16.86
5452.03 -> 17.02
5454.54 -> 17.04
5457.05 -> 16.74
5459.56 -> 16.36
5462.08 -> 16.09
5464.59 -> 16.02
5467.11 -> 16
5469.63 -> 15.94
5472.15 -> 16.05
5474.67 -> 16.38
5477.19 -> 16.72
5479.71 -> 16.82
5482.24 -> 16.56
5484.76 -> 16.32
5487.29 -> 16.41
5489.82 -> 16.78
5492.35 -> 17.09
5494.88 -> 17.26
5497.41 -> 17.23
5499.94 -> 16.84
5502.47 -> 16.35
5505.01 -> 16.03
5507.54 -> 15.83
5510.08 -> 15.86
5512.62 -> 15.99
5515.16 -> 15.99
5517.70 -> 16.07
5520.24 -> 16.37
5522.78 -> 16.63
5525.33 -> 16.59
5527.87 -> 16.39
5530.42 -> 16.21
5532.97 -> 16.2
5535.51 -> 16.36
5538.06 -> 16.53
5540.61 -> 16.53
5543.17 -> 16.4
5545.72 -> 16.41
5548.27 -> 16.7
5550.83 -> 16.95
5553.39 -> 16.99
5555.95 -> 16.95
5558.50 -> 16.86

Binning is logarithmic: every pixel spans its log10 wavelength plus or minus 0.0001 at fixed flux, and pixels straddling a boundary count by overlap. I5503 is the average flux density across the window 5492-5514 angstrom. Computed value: 16.5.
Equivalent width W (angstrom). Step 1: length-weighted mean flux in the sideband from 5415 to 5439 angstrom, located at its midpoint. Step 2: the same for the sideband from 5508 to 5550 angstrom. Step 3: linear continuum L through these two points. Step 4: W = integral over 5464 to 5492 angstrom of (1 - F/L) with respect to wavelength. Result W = 0.5 angstrom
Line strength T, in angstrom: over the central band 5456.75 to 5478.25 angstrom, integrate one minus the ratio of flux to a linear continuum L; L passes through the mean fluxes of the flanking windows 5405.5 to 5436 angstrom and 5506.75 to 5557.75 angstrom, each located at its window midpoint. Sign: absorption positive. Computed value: 0.6 angstrom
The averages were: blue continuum 16.9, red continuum 16.4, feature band 16.2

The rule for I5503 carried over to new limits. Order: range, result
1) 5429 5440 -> 16.6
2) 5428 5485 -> 16.6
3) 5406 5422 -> 16.9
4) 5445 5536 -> 16.5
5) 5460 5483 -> 16.3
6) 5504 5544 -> 16.2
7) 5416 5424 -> 17.4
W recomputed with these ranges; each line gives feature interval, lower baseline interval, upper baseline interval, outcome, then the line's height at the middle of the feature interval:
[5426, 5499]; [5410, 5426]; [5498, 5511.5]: 0.3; 16.7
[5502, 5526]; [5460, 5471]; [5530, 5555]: 0.3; 16.4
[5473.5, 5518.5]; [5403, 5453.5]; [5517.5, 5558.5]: 0.5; 16.6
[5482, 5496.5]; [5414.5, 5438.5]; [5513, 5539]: -0.1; 16.6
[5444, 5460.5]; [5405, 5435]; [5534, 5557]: 0.0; 16.8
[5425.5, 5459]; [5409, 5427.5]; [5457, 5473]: -0.4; 16.7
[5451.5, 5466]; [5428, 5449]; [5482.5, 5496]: 0.2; 16.7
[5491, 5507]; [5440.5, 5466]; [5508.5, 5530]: -0.4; 16.4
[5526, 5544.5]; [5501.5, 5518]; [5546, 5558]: 0.2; 16.5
